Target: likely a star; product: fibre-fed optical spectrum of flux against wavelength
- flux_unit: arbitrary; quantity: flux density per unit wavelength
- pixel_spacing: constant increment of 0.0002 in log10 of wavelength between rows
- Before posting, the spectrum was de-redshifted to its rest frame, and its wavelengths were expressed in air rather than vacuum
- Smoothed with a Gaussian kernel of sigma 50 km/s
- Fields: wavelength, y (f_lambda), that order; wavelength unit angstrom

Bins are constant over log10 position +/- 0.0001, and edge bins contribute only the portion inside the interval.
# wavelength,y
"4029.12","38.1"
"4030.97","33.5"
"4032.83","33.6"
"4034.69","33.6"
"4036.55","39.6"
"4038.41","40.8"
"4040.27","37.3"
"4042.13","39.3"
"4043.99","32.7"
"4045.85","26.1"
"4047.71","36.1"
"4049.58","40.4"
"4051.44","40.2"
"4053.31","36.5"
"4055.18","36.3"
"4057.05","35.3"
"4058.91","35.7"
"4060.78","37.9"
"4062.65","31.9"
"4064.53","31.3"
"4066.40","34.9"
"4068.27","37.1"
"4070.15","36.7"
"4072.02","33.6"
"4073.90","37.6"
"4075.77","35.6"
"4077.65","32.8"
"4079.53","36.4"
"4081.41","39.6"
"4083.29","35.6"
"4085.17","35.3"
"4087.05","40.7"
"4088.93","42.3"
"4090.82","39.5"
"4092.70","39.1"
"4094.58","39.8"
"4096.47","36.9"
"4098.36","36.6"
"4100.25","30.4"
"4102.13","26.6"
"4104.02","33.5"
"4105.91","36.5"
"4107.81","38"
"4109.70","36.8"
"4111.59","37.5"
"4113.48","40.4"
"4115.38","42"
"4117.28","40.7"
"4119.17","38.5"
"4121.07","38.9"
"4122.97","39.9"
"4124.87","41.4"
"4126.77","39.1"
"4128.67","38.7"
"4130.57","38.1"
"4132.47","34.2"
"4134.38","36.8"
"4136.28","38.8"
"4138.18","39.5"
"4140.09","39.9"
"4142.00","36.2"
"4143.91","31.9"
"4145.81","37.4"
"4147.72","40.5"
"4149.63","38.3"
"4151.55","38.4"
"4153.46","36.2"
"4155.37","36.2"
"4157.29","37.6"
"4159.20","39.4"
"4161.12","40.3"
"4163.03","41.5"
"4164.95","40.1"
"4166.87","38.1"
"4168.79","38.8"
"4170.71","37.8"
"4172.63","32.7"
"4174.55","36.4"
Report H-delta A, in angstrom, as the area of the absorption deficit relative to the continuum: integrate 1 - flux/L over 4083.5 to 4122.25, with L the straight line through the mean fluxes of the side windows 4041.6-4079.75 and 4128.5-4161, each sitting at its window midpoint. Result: -1.05 angstrom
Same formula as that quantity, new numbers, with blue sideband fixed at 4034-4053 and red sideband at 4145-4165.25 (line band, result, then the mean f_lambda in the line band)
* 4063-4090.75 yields 0.6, 36.4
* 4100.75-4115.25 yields 0.8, 35.8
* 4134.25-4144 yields 0.2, 37.7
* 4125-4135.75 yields 0.1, 37.8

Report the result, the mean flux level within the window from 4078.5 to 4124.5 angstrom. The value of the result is 37.6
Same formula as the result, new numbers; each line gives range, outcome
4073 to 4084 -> 36.3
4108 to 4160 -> 38.3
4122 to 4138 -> 38.4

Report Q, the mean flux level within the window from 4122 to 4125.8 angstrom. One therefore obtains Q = 40.6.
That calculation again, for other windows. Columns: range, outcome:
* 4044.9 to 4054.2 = 35.9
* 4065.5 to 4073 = 35.6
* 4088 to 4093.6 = 40.3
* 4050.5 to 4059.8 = 36.8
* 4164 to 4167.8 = 39.1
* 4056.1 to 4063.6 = 35.2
